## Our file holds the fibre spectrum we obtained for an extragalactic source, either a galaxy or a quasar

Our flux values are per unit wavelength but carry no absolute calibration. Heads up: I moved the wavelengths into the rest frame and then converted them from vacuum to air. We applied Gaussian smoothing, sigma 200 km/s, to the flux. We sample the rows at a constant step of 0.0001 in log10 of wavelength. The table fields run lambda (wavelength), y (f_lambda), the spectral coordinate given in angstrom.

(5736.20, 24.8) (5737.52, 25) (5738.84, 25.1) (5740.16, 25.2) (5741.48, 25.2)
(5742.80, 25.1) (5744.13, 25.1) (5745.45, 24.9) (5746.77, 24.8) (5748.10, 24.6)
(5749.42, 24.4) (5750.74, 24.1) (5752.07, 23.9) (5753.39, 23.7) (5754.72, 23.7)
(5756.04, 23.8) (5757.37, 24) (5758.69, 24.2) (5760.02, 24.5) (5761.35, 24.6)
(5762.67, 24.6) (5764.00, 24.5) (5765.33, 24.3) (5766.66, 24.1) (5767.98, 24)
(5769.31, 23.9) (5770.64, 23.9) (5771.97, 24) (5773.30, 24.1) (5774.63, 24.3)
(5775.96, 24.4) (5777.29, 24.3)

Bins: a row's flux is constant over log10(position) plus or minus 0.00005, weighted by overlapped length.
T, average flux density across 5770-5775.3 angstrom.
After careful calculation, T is 24.1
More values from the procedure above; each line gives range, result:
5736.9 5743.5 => 25.1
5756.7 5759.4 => 24.1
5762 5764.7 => 24.6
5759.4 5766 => 24.5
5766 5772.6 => 24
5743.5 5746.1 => 25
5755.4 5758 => 23.9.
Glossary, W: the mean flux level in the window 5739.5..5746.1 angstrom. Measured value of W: 25.1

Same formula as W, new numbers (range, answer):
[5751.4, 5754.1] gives 23.7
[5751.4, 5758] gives 23.8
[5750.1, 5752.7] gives 23.9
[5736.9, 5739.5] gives 25.1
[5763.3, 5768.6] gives 24.2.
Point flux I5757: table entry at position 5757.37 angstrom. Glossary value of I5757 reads 24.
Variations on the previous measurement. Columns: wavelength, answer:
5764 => 24.5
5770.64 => 23.9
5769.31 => 23.9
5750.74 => 24.1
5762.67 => 24.6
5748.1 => 24.6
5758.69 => 24.2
